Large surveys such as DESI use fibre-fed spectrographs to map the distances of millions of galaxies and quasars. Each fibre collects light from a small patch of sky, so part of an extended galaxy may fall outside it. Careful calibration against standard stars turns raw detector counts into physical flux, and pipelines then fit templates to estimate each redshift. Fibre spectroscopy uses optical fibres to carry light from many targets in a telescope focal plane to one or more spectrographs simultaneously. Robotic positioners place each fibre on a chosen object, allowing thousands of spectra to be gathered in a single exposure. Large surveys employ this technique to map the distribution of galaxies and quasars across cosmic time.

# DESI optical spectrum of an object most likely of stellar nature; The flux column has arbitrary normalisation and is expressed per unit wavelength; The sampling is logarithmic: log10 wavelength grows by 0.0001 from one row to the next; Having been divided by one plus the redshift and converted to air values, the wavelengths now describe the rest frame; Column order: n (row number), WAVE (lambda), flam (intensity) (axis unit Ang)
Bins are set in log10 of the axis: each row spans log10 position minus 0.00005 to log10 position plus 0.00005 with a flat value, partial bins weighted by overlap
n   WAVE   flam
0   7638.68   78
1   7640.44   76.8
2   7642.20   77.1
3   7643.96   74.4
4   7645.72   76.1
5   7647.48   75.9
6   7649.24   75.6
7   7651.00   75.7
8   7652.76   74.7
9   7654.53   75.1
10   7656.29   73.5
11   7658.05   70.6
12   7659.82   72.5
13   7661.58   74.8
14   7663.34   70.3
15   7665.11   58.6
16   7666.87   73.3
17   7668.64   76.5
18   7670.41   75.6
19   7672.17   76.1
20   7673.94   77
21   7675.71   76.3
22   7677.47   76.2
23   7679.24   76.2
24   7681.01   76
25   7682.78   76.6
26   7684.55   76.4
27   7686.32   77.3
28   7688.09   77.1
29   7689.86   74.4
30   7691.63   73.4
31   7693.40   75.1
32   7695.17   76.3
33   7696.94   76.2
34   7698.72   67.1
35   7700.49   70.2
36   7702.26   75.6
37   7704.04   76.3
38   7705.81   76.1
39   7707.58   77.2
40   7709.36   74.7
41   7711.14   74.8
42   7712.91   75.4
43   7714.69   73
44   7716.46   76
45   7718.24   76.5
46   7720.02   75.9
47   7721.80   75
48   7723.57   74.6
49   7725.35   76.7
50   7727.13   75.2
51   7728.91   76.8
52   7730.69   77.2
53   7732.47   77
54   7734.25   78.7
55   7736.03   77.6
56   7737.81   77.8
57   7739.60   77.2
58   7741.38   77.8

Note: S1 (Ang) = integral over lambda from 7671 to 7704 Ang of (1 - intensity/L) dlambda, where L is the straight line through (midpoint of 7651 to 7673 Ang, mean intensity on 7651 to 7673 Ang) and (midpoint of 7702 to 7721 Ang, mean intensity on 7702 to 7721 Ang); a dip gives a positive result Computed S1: -0.5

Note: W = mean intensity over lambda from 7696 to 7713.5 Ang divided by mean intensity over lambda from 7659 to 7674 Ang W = 1.0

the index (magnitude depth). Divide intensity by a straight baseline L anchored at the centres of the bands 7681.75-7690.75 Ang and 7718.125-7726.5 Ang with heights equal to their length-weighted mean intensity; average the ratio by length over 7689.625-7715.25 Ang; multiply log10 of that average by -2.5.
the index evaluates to 0.02 mag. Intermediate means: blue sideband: 76.3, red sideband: 75.7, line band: 74.4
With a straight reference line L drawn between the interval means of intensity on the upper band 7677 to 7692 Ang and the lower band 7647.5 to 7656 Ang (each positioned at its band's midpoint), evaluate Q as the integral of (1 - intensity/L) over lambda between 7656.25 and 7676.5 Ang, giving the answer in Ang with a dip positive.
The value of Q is 0.7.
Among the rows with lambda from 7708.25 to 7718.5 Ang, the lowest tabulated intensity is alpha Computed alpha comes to 73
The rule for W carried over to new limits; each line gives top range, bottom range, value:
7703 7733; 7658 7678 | 1.03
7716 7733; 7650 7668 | 1.06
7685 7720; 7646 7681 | 1.01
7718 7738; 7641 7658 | 1.02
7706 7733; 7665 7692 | 1.01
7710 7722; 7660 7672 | 1.05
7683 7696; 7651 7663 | 1.03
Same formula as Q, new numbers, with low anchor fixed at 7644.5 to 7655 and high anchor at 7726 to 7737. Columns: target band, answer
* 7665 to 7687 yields 0.2 Ang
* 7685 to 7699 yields 0.2 Ang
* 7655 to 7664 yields 0.4 Ang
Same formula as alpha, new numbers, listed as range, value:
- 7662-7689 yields 58.6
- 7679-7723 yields 67.1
